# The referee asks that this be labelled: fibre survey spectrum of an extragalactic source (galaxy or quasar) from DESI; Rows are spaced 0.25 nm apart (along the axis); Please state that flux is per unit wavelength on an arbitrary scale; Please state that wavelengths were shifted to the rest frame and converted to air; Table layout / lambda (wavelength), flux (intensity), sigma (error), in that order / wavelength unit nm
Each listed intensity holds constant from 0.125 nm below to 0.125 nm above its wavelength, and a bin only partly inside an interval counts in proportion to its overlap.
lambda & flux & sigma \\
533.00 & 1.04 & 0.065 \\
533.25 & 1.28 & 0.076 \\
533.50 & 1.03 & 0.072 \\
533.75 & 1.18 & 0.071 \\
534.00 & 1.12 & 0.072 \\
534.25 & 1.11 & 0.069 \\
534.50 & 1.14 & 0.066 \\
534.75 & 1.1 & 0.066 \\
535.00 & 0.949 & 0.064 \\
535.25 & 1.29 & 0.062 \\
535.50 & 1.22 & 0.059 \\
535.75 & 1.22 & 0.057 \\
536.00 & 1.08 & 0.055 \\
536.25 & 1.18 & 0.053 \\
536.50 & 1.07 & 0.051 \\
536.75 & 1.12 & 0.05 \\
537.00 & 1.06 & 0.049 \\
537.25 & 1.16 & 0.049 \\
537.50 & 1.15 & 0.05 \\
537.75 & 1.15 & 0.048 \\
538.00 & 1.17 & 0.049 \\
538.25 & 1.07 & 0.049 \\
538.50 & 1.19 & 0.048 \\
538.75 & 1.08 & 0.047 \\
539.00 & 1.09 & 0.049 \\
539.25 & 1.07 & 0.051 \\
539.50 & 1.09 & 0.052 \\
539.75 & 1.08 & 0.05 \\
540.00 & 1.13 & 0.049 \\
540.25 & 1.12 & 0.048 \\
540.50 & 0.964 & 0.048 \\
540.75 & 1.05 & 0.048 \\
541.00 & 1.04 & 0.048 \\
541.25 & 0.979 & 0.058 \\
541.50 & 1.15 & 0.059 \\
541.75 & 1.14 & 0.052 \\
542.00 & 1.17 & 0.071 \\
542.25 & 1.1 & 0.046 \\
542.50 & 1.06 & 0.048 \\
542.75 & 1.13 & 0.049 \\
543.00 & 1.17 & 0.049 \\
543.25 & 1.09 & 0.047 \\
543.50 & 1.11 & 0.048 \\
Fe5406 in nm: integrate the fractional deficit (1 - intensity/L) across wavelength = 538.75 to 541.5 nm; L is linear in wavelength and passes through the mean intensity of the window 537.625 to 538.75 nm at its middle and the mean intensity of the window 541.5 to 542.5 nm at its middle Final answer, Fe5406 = 0.16 nm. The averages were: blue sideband 1.14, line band 1.07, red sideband 1.13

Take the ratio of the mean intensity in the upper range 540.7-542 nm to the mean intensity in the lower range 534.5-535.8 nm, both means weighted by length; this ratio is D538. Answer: 0.9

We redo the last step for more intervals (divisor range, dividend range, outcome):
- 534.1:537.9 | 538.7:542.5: 0.96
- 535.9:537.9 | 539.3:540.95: 0.95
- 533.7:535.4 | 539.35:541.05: 0.95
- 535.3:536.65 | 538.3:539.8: 0.95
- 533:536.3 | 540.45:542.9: 0.95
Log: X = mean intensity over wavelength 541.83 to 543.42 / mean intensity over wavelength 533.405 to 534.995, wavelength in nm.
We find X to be 1.02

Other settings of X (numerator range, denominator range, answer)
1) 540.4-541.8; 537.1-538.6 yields 0.92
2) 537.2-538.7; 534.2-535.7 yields 1.00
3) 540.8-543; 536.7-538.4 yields 0.98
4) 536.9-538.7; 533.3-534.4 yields 1.01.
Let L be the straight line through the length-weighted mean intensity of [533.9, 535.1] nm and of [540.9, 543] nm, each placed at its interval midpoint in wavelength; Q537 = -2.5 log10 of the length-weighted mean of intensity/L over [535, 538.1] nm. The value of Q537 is -0.06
